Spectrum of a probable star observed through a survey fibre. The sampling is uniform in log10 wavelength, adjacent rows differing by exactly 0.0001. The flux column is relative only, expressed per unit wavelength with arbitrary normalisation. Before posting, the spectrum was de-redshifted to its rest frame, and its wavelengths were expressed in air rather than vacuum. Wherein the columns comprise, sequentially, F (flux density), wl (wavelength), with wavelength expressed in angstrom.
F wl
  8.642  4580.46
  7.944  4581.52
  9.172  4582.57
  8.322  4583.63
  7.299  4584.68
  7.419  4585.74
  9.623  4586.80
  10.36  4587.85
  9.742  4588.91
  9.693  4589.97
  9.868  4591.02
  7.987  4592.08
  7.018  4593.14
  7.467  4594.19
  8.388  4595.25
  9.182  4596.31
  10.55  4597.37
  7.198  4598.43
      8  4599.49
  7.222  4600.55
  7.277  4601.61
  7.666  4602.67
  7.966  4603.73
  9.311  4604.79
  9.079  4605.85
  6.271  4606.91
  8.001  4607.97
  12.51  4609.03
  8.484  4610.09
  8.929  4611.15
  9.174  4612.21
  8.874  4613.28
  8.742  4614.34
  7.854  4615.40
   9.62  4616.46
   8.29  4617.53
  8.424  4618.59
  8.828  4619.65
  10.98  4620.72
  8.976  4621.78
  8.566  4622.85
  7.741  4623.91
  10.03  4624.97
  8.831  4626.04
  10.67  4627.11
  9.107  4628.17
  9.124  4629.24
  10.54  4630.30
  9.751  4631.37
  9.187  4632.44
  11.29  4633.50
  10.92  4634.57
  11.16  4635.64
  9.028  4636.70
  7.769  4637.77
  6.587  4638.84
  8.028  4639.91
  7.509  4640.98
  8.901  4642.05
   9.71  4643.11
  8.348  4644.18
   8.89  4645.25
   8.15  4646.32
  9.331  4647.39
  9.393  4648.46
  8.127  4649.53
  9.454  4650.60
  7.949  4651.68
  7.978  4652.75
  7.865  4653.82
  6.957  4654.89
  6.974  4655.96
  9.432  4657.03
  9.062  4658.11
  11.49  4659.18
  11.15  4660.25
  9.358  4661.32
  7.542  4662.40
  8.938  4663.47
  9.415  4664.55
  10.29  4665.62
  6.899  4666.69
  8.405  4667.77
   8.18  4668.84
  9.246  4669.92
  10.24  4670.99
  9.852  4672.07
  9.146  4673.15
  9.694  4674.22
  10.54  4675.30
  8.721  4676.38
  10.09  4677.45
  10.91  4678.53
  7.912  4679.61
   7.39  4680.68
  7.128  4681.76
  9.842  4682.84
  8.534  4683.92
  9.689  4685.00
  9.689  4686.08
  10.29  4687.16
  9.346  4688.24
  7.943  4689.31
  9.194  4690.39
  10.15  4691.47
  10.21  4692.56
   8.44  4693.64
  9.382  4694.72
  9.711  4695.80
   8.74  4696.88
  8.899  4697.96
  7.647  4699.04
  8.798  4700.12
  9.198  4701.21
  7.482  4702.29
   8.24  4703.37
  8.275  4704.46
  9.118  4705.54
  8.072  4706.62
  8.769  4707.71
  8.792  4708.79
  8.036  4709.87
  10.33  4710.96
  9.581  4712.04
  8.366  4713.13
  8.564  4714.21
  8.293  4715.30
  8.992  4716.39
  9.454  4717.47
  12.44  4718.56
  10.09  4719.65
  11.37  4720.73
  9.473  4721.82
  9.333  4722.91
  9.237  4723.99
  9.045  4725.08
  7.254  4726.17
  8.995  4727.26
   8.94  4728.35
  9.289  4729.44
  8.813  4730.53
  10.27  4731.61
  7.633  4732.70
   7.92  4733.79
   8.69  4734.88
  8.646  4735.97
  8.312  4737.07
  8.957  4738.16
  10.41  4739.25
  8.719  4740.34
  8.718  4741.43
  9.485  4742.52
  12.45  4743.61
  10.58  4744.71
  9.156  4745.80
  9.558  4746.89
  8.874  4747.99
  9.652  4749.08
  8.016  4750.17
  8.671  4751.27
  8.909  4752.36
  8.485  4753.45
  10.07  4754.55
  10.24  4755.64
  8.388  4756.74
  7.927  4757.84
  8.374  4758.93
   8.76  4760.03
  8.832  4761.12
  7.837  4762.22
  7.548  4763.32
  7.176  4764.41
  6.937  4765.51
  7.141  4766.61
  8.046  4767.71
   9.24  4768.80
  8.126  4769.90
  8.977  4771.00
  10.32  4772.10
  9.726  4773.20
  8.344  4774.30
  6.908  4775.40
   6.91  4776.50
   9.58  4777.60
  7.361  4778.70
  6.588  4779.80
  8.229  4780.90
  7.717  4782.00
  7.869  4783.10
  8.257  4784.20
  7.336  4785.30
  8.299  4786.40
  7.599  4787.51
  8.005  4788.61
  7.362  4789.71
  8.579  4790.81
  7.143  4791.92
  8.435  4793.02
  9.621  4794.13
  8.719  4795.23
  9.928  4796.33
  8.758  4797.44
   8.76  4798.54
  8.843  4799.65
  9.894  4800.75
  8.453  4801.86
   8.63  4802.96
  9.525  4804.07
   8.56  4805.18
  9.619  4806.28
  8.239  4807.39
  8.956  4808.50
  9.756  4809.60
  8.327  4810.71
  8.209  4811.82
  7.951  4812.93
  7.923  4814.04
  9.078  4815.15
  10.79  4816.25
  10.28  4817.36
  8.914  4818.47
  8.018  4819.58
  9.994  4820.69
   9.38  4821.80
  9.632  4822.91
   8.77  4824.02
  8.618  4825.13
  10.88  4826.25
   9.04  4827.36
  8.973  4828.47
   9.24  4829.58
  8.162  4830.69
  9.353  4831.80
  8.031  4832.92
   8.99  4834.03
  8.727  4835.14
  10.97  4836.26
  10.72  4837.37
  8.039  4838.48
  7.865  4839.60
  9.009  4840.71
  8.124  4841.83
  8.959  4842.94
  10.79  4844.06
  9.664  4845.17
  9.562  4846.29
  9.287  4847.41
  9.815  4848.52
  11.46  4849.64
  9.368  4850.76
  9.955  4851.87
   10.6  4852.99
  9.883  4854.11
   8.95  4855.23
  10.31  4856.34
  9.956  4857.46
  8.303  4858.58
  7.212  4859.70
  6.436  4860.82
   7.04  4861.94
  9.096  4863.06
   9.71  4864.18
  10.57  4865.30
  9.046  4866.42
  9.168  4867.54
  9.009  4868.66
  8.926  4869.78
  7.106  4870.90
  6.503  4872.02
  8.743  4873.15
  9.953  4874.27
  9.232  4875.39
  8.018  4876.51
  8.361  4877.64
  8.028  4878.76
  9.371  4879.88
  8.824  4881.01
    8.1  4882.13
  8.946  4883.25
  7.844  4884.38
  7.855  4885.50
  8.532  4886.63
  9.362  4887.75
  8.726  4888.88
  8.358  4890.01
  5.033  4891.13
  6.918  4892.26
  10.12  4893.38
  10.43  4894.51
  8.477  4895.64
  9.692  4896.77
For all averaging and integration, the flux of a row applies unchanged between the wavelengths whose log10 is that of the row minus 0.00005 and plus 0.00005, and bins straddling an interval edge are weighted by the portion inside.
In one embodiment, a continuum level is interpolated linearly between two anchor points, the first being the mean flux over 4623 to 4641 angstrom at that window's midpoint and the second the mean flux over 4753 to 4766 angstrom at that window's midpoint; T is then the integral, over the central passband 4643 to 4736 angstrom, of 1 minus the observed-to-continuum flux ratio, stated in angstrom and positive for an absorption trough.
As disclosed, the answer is -1.4 angstrom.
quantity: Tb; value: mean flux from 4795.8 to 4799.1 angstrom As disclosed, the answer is 9.13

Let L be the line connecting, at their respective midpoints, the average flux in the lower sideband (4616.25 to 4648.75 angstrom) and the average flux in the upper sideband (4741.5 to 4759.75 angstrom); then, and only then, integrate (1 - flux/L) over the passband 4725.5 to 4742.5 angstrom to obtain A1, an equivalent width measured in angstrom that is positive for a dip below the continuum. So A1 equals 0.8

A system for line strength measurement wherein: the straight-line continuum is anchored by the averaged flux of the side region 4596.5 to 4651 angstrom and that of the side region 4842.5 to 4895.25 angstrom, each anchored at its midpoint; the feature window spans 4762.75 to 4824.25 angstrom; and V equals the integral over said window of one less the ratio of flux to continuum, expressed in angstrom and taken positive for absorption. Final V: 2.5 angstrom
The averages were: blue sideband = 8.91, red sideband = 8.88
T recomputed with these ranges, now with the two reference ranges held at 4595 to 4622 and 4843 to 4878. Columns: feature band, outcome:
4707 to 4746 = -1.7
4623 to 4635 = -1.3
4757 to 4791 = 3.4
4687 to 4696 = -0.5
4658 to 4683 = -1.2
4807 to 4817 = 0.2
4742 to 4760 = -0.7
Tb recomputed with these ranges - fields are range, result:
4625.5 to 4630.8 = 9.65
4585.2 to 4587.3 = 8.47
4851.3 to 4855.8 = 9.86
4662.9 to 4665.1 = 9.17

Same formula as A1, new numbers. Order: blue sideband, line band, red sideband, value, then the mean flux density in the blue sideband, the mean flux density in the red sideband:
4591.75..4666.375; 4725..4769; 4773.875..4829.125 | -0.49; 8.84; 8.64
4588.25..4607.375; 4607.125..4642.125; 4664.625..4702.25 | -2.28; 8.34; 9.11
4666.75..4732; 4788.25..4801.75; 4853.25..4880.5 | 0.33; 9.12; 8.73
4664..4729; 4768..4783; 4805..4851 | 1.42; 9.1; 9.2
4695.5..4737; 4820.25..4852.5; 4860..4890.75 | -2.74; 8.96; 8.52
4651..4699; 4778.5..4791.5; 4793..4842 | 1.84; 9.05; 9.05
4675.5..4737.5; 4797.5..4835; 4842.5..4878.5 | 0.20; 9.03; 9.08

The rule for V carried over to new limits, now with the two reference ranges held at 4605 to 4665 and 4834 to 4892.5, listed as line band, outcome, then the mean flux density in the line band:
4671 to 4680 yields -0.71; 9.66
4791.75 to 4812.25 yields 0.00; 8.9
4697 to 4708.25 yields 0.62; 8.46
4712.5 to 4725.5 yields -0.90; 9.56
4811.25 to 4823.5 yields -0.30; 9.11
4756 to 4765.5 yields 0.89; 8.08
